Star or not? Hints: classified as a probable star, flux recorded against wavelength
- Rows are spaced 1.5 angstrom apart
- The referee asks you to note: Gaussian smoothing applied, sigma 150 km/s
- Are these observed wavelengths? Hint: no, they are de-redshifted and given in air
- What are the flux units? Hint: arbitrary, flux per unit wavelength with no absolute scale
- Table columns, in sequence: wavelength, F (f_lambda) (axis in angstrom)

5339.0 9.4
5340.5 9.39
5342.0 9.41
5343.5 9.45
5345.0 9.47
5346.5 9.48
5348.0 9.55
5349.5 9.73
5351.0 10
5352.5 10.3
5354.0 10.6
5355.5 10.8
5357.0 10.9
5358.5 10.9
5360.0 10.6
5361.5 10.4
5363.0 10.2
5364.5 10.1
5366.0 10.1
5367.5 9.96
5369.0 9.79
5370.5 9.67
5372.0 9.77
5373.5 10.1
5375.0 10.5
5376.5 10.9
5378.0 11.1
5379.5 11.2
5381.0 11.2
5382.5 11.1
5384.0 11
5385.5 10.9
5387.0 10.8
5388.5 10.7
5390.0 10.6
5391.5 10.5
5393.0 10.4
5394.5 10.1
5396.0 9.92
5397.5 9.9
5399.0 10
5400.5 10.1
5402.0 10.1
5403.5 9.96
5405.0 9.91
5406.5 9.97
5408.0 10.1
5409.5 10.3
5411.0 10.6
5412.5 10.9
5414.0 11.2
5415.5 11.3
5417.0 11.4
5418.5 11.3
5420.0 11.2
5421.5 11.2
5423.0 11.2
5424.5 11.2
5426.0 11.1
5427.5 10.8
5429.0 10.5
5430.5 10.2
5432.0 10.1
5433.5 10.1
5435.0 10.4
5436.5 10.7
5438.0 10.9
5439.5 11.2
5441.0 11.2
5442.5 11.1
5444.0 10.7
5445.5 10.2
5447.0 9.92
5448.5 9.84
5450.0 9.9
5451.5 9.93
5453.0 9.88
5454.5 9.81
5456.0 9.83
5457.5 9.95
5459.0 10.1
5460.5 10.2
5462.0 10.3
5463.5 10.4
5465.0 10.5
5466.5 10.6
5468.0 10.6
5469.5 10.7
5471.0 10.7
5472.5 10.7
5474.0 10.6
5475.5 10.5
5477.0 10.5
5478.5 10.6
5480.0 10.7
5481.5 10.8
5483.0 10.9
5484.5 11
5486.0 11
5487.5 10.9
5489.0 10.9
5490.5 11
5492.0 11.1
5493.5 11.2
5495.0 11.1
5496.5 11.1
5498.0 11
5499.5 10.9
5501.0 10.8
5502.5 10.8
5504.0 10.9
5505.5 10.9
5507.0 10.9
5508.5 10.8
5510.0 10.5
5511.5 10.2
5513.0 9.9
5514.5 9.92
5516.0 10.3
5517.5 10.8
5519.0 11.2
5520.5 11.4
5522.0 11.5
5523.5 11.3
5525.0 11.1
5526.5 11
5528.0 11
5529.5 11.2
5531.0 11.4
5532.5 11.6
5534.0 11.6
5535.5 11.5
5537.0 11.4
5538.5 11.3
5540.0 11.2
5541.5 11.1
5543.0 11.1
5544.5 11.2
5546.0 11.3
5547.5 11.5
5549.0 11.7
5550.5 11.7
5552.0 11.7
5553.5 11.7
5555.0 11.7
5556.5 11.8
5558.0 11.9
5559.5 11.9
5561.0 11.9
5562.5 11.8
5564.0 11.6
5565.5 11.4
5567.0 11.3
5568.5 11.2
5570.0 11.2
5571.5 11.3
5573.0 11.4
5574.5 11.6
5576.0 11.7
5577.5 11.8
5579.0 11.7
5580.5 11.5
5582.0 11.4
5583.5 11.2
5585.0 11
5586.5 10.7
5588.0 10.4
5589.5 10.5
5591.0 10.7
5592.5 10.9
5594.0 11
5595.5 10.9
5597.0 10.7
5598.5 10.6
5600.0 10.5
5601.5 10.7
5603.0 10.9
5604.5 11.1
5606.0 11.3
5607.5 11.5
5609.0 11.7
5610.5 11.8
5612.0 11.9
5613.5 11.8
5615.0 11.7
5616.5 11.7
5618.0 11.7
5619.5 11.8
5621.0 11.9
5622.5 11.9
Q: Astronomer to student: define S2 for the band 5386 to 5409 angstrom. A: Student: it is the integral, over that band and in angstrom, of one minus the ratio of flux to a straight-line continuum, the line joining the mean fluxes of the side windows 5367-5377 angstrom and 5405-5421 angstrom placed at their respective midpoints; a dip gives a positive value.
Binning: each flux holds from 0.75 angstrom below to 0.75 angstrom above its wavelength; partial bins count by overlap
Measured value 0.7 angstrom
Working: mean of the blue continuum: 10.1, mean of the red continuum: 10.8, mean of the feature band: 10.2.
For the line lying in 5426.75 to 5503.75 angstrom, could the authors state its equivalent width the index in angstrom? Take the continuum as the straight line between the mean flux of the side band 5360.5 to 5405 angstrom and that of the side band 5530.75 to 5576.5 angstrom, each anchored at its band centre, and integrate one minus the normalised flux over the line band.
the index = 2.4 angstrom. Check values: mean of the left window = 10.4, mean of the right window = 11.5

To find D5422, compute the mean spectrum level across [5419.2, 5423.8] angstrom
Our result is 11.2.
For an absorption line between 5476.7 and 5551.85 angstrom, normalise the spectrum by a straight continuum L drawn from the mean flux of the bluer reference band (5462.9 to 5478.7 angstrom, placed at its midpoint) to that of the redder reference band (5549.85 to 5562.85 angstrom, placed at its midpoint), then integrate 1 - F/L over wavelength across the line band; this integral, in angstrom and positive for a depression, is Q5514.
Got 1.1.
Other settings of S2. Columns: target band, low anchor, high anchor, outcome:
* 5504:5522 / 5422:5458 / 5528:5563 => 0.8 angstrom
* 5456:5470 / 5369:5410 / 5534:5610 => 0.5 angstrom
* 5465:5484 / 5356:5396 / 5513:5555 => 0.5 angstrom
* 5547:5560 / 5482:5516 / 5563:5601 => -0.8 angstrom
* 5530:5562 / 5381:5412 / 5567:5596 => -1.5 angstrom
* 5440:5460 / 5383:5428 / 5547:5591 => 1.2 angstrom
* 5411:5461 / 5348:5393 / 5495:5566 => 0.8 angstrom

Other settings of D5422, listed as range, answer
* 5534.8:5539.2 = 11.4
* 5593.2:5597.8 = 10.9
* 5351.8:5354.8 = 10.5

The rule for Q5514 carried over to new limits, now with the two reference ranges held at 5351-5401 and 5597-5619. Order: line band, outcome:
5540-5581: -1.4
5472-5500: 0.0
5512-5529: 0.2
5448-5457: 0.7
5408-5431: -0.7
